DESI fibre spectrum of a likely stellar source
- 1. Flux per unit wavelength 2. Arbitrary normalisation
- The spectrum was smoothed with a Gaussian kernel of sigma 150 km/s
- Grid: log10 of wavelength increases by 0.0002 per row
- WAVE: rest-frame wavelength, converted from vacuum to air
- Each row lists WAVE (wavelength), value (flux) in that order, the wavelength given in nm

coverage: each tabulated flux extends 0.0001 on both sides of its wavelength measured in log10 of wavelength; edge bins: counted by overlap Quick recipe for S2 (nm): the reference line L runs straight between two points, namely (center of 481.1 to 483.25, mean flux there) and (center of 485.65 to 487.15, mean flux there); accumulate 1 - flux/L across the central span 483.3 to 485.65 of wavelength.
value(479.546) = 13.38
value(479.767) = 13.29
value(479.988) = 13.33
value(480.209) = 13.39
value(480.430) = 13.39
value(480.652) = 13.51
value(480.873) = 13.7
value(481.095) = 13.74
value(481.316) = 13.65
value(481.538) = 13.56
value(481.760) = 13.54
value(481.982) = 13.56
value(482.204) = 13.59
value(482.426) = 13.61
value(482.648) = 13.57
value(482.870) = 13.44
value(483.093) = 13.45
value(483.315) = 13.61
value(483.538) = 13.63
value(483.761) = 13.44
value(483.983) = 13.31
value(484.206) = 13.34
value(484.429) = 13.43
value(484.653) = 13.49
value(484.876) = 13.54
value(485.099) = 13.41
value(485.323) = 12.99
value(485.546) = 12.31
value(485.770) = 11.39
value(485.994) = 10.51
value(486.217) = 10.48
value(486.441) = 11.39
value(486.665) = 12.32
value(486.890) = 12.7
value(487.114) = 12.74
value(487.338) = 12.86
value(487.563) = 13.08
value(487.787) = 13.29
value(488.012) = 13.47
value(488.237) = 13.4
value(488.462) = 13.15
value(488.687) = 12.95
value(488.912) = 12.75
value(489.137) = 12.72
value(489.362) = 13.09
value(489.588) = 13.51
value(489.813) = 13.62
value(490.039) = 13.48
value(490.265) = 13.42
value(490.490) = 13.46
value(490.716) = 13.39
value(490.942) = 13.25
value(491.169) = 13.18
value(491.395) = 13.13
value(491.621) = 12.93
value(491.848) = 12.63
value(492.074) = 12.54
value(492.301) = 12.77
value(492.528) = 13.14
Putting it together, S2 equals -0.15 nm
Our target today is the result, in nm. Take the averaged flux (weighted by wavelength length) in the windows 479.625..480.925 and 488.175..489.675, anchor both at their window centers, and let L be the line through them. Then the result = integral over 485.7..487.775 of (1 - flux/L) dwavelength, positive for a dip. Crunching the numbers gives 0.18 nm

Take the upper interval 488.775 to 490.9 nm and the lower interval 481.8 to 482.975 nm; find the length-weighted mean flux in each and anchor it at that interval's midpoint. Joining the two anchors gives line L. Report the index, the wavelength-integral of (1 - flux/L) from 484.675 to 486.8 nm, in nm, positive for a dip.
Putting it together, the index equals 0.21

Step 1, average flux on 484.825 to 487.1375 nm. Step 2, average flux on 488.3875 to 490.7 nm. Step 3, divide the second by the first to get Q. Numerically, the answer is 1.09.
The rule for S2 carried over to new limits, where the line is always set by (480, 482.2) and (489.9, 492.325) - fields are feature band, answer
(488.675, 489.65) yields 0.02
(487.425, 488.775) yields 0.00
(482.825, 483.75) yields -0.01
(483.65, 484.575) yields 0.00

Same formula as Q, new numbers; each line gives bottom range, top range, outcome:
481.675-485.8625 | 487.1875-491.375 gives 0.99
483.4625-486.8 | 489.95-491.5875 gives 1.06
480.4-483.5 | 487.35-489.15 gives 0.97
